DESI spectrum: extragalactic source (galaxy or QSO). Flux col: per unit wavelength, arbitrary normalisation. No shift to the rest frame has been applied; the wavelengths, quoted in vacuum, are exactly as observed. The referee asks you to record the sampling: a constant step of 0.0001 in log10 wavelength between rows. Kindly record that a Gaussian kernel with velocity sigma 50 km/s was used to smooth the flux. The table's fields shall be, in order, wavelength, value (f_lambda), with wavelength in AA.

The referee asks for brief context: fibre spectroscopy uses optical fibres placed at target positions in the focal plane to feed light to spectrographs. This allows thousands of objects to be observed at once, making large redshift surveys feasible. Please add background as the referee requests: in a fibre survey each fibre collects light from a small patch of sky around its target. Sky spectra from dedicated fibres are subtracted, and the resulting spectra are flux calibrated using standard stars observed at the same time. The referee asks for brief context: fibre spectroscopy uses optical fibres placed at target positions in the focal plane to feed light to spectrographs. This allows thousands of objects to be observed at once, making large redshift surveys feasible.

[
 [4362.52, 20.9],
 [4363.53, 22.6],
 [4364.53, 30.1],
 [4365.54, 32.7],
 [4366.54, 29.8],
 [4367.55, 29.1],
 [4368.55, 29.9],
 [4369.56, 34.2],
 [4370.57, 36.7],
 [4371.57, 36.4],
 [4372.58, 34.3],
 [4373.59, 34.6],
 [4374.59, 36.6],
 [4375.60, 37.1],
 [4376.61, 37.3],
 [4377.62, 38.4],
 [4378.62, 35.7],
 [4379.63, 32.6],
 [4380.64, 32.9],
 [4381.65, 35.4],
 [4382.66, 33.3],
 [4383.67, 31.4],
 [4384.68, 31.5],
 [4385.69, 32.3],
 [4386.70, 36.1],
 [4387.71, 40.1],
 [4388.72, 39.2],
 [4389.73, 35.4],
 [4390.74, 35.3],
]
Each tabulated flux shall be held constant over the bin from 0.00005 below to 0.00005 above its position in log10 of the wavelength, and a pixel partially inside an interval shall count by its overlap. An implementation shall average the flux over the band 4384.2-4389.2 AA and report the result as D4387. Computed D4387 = 35.8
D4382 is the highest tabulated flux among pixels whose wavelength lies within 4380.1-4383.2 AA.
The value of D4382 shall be 35.4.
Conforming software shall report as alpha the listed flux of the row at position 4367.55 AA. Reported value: 29.1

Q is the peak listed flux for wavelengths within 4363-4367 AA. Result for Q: 32.7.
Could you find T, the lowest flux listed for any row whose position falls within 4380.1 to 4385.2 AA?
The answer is 31.4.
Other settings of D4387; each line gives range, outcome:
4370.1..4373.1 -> 35.8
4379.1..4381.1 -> 32.7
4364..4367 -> 30.8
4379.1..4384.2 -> 33.1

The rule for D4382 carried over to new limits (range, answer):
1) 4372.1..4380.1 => 38.4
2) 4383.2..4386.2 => 32.3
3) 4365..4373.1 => 36.7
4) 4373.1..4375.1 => 36.6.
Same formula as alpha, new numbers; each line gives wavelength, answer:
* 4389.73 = 35.4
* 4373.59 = 34.6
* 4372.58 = 34.3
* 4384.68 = 31.5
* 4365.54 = 32.7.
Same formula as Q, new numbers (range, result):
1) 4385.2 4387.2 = 36.1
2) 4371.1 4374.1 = 36.4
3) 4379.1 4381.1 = 32.9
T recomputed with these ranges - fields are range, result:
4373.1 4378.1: 34.6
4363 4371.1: 22.6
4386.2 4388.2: 36.1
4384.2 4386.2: 31.5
